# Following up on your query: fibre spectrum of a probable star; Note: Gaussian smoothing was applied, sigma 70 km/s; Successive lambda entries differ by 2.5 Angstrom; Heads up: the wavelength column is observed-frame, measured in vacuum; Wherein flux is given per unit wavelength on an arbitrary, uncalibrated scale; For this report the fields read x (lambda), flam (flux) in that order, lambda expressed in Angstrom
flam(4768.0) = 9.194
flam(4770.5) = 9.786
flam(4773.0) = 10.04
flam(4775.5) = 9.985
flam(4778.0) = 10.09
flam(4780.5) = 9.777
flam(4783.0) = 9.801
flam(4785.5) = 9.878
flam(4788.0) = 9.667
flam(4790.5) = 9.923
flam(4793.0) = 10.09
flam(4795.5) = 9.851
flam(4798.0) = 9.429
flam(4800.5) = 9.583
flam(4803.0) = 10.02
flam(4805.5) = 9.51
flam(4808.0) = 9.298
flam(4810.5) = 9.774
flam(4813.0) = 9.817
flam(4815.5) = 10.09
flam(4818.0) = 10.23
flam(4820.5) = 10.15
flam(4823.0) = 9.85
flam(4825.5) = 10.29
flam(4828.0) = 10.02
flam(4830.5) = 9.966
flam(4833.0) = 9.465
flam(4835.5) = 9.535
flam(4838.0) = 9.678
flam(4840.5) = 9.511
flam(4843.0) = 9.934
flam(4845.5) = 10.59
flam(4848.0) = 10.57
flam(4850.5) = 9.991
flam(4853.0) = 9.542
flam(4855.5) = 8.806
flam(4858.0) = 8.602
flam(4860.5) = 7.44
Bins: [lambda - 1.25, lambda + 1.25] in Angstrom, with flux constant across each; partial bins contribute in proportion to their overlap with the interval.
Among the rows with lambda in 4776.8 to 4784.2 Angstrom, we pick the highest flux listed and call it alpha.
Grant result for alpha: 10.09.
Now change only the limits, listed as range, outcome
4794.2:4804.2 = 10.02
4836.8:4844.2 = 9.934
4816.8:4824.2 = 10.23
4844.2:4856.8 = 10.59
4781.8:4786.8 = 9.878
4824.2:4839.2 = 10.29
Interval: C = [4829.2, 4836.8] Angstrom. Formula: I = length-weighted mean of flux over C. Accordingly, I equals 9.66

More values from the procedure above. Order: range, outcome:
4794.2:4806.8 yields 9.68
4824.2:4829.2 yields 10.2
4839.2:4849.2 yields 10.1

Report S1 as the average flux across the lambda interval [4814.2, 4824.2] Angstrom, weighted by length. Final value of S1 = 10.1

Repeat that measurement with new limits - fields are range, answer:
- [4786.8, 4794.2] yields 9.89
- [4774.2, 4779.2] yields 10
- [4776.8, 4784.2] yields 9.89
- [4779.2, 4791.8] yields 9.81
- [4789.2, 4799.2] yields 9.82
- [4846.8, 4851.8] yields 10.3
